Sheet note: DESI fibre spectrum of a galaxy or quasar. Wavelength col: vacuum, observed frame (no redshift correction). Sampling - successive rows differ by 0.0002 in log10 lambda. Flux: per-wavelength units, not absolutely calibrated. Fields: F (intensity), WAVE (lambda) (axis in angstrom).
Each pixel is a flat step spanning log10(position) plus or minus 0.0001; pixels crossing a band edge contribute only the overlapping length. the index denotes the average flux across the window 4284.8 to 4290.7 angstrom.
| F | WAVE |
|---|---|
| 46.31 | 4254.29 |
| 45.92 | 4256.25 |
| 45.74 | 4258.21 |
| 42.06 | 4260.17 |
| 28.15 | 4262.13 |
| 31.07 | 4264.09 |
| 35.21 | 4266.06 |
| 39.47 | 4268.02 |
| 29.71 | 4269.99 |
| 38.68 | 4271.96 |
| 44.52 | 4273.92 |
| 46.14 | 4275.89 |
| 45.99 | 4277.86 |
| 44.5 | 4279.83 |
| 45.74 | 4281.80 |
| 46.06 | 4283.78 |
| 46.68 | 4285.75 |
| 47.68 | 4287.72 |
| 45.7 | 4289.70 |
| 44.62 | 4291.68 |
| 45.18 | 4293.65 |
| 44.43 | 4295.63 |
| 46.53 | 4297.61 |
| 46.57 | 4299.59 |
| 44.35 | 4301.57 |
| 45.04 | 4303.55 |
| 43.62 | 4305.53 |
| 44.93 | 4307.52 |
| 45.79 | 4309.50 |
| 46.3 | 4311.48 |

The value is 46.6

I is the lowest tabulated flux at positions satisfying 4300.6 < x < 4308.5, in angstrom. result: 43.62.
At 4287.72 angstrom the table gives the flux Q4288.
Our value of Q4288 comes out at 47.68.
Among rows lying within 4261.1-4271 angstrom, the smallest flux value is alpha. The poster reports 28.15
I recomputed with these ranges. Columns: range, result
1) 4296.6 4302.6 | 44.35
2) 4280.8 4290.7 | 45.7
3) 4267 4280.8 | 29.71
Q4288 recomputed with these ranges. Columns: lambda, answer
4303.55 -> 45.04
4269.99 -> 29.71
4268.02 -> 39.47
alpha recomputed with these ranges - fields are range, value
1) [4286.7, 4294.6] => 44.62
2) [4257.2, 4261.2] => 42.06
